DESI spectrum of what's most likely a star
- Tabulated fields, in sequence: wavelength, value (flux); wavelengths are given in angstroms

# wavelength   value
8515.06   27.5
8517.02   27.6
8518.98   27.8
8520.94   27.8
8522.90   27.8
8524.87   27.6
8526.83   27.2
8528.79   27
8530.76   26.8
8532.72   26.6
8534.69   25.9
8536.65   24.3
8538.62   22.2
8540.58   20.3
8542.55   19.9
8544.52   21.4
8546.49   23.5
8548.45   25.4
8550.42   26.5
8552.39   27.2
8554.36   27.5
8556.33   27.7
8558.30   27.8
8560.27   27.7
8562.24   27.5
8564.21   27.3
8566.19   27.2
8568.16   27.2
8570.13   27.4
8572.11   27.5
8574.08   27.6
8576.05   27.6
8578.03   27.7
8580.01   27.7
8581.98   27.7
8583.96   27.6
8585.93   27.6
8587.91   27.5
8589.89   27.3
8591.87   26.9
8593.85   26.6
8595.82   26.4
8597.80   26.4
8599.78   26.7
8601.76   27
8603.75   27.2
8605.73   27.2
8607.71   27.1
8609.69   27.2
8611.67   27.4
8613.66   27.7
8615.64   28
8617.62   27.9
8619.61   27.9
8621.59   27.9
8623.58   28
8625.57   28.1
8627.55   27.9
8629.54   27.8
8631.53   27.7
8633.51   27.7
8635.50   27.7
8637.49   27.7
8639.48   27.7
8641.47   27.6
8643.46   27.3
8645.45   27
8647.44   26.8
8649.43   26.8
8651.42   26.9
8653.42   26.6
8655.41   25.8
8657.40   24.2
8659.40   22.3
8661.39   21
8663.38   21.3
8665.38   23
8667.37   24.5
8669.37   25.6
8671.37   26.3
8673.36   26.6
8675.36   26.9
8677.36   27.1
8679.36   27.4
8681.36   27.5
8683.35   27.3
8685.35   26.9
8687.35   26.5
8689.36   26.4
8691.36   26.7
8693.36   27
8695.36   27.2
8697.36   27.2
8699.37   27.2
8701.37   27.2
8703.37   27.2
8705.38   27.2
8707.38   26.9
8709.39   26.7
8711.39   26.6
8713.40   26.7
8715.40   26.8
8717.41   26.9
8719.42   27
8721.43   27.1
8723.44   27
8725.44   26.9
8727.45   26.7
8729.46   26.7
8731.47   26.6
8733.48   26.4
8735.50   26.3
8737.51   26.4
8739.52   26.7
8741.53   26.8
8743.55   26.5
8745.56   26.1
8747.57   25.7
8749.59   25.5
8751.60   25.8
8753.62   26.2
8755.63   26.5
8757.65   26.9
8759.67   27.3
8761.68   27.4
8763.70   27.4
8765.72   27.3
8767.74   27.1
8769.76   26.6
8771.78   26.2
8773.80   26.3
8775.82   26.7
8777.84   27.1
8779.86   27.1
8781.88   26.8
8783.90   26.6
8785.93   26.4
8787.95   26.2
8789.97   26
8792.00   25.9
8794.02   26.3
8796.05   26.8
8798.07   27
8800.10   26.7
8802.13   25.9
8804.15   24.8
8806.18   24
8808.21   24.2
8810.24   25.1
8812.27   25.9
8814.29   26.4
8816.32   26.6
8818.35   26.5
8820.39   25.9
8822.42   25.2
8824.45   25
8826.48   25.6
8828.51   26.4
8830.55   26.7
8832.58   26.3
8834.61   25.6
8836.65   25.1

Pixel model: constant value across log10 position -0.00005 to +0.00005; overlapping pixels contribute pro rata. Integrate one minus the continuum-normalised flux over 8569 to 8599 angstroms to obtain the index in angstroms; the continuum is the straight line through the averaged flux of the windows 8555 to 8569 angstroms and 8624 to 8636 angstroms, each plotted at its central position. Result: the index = 0.3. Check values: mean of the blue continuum 27.5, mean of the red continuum 27.8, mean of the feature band 27.3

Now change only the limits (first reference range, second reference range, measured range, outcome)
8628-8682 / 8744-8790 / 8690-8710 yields -0.6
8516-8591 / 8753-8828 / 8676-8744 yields -1.4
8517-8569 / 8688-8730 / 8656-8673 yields 1.9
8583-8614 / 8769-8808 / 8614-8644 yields -0.9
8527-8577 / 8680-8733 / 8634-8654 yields -0.5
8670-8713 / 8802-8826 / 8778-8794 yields -0.4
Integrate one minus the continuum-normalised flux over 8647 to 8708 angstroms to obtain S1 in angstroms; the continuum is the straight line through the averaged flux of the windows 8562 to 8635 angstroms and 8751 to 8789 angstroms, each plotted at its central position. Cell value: 2.4 angstroms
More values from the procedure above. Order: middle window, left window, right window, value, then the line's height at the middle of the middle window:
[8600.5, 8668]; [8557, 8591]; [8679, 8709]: 1.7 angstroms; 27.3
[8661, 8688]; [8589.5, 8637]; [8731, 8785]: 1.4 angstroms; 27.1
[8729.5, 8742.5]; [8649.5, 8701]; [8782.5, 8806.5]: -0.3 angstroms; 26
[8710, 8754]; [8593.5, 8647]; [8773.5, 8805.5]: 0.4 angstroms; 26.7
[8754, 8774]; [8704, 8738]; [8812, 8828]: -0.4 angstroms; 26.4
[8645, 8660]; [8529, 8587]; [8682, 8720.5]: 0.5 angstroms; 26.7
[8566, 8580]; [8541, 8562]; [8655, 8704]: -1.1 angstroms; 25.5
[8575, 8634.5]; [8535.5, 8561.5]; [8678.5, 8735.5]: -4.5 angstroms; 25.5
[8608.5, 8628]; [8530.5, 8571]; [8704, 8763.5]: -1.4 angstroms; 26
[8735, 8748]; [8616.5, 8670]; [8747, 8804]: 0.0 angstroms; 26.5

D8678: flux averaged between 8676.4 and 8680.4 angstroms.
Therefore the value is 27.2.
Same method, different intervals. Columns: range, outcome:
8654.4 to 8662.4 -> 23.4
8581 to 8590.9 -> 27.5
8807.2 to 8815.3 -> 25.4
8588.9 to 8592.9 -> 27.1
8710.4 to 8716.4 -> 26.7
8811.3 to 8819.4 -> 26.4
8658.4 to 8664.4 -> 21.5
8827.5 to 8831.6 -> 26.5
